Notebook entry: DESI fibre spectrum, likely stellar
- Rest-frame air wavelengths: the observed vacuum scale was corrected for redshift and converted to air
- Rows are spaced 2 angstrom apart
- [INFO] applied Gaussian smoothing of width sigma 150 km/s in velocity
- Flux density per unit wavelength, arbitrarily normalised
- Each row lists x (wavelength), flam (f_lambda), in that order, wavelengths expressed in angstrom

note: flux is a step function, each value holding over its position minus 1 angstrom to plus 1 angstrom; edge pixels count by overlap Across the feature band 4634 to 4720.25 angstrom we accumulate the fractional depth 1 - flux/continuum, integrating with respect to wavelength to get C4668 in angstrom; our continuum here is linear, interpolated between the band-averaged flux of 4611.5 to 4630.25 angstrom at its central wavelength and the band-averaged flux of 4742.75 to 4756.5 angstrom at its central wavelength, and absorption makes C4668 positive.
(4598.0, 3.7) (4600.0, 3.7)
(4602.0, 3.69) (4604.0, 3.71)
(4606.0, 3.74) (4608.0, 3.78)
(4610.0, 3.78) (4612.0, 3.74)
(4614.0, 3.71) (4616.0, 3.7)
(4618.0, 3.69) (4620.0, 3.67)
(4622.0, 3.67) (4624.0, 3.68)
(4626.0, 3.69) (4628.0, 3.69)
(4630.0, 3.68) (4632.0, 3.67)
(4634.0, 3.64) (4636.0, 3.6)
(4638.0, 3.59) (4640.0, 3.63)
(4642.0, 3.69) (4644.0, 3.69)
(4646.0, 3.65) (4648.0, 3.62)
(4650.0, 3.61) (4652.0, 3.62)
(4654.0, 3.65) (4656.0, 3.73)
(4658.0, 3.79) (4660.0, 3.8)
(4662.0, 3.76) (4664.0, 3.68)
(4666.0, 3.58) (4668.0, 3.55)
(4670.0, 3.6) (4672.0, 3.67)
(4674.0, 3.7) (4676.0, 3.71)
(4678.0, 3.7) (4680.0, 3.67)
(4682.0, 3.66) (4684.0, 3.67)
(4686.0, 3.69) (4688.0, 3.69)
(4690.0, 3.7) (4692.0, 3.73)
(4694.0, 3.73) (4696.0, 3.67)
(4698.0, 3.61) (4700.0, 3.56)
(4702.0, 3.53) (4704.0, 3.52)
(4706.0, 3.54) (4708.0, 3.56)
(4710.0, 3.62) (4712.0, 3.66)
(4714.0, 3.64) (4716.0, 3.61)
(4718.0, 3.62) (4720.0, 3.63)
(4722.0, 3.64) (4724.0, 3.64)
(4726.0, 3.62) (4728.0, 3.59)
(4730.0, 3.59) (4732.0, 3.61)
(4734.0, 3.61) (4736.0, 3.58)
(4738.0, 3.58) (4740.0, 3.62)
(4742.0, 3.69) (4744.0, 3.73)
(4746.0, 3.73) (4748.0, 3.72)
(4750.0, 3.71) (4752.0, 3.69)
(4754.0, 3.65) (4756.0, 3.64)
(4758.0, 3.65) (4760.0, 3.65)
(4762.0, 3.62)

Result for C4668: 1.04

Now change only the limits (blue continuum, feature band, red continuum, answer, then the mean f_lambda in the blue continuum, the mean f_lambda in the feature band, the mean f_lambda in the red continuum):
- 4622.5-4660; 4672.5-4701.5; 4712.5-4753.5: -0.16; 3.67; 3.68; 3.64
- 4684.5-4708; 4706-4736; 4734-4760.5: 0.27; 3.63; 3.61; 3.66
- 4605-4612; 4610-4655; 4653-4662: 1.06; 3.76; 3.67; 3.74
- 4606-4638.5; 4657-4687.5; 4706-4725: -0.25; 3.69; 3.68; 3.62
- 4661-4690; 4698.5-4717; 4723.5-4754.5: 0.38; 3.67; 3.58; 3.65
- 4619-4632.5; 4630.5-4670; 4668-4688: 0.16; 3.68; 3.66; 3.67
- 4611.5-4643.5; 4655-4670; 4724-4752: -0.12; 3.67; 3.69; 3.65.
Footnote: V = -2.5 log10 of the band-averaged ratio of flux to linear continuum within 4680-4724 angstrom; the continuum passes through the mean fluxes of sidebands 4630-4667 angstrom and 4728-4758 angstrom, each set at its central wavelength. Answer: 0.01 mag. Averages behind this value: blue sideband 3.67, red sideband 3.65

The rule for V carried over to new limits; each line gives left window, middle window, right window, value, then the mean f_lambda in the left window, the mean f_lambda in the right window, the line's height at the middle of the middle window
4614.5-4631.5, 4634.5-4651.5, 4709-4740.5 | 0.011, 3.68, 3.62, 3.67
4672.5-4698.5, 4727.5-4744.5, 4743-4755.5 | 0.024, 3.69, 3.7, 3.7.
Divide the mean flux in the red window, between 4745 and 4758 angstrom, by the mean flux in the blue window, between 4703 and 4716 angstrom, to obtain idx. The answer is 1.03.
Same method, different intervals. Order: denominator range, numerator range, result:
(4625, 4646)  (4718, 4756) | 1.00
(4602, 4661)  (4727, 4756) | 0.99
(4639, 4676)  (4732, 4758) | 1.00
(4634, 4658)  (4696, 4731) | 0.99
